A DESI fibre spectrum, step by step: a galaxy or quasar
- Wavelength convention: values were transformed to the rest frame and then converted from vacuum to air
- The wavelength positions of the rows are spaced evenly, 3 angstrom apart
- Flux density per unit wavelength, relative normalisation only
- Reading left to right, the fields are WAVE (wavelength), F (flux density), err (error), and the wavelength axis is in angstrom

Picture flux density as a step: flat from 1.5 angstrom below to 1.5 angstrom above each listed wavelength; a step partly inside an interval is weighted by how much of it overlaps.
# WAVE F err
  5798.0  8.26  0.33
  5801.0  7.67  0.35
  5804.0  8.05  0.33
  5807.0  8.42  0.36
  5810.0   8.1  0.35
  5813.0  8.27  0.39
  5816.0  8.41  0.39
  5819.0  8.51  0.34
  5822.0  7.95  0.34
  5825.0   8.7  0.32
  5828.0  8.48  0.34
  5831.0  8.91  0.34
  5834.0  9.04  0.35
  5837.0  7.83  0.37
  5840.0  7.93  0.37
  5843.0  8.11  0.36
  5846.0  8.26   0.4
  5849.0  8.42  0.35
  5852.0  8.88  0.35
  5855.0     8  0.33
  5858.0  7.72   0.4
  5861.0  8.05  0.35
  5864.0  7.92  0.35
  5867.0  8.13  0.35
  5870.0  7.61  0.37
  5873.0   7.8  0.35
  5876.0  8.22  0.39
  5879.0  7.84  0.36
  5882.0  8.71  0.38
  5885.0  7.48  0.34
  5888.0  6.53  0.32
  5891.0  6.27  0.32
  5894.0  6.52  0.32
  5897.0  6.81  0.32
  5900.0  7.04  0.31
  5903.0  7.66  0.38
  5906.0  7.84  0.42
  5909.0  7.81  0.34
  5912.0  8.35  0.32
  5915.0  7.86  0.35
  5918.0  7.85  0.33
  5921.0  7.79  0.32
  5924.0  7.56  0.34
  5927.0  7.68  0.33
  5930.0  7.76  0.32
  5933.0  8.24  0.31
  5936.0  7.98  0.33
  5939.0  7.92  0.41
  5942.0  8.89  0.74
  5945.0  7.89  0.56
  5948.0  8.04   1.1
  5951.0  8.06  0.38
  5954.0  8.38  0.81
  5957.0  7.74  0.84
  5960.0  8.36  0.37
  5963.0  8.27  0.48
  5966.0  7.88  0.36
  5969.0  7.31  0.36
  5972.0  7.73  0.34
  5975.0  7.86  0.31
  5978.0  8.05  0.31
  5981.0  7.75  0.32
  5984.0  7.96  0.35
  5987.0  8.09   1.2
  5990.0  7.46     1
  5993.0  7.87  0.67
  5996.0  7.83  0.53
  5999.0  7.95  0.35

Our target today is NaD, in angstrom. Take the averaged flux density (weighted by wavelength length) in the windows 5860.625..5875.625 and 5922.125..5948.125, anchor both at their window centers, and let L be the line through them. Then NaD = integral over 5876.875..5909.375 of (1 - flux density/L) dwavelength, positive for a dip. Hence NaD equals 2.6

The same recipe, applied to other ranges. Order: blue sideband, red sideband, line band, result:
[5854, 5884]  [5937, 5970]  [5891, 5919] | 2.01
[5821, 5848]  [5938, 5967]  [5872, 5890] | 1.22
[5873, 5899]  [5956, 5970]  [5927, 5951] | -1.01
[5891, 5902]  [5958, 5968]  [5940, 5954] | -0.80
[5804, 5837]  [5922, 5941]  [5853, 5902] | 3.59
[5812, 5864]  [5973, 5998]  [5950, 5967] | -0.39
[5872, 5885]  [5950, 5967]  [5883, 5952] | 3.85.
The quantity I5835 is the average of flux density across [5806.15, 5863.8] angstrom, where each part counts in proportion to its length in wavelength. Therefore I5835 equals 8.31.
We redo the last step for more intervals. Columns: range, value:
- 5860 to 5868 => 8.03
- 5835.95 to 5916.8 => 7.76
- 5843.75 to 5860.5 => 8.24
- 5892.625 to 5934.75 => 7.63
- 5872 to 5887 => 7.97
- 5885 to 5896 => 6.6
